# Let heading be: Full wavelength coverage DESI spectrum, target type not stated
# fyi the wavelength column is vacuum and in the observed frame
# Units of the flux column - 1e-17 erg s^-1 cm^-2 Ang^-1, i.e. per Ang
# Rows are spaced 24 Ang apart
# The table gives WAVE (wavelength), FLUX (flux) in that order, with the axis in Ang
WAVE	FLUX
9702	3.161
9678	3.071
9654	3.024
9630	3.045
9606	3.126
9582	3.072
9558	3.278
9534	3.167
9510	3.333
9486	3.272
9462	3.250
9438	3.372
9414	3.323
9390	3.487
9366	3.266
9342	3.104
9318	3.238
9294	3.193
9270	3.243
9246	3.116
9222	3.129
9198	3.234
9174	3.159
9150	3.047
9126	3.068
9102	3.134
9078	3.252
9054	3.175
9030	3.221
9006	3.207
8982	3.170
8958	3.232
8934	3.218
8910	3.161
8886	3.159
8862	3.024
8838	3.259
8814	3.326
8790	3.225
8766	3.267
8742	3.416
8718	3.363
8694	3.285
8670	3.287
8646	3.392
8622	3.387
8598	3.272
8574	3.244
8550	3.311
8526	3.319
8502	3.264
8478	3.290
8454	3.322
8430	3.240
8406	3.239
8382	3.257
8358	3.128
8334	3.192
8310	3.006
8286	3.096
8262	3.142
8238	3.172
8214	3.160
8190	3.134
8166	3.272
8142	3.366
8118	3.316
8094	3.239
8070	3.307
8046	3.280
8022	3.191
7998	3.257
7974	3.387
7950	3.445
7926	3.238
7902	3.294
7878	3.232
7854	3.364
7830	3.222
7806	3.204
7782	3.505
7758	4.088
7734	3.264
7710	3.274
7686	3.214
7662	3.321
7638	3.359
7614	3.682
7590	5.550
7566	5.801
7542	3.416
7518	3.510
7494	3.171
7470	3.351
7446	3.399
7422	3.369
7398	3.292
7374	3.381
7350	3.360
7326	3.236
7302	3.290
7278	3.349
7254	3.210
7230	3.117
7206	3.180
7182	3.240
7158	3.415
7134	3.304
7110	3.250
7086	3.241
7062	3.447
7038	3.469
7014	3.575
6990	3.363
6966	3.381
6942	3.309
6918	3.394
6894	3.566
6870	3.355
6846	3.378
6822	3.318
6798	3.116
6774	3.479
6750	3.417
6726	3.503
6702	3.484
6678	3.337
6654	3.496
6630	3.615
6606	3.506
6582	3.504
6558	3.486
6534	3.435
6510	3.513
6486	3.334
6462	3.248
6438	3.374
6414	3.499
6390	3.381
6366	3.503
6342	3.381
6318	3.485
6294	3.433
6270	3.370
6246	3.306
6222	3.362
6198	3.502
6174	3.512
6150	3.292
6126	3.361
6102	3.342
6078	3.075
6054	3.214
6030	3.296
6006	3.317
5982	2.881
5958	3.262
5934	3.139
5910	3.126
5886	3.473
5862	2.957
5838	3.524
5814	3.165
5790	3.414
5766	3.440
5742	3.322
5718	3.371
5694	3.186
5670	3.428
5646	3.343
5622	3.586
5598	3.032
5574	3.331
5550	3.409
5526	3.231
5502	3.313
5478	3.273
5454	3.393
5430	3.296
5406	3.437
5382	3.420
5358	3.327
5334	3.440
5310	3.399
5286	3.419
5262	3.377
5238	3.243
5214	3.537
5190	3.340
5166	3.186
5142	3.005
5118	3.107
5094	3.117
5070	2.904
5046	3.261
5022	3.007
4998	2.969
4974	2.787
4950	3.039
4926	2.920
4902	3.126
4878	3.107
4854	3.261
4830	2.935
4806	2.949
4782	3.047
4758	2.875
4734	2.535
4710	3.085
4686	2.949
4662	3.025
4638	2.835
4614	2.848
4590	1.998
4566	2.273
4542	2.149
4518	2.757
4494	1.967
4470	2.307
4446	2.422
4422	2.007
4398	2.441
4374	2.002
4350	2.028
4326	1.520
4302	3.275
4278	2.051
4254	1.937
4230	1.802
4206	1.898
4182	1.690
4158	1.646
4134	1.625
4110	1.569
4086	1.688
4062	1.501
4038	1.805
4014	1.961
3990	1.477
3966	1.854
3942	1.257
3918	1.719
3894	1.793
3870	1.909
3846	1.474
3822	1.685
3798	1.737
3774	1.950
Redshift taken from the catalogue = 0.15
